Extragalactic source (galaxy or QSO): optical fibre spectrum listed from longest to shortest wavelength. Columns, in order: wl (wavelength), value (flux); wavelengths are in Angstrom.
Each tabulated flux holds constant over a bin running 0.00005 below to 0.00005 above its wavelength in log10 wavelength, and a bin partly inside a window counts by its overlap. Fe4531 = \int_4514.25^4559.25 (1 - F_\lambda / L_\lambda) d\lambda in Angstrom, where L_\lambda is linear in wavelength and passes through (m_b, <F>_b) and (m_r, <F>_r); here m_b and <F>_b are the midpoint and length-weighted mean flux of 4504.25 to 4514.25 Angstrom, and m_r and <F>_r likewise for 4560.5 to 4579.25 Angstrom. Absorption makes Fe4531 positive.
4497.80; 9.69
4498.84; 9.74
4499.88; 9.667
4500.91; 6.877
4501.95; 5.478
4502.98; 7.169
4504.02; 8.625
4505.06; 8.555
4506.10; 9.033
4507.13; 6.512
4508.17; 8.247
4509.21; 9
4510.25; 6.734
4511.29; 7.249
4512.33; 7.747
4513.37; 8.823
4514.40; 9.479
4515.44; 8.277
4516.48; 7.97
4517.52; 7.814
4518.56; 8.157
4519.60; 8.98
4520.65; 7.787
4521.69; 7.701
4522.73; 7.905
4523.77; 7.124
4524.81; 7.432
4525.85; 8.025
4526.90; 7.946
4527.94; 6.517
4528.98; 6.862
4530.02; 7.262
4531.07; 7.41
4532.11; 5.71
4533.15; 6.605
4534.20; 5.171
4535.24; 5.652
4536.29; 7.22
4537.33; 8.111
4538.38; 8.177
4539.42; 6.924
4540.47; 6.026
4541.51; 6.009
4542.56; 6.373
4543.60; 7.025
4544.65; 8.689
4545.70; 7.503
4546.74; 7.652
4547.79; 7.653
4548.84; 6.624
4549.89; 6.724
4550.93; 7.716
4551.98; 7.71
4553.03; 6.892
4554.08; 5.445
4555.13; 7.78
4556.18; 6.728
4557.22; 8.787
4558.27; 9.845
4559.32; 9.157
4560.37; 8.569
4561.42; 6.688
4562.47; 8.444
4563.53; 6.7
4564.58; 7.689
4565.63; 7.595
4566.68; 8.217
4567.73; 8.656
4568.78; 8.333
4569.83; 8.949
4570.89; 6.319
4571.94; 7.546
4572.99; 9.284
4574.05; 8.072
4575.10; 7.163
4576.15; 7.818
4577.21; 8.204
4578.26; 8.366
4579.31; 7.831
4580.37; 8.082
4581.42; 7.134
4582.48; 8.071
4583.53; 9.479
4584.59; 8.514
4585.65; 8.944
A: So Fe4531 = 3.4 Angstrom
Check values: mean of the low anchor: 8.06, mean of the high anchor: 7.9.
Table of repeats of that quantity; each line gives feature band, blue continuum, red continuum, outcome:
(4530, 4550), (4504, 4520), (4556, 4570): 3.1 Angstrom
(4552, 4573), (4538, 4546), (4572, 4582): -0.7 Angstrom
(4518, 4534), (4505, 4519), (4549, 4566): 1.2 Angstrom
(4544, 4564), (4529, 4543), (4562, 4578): -0.8 Angstrom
